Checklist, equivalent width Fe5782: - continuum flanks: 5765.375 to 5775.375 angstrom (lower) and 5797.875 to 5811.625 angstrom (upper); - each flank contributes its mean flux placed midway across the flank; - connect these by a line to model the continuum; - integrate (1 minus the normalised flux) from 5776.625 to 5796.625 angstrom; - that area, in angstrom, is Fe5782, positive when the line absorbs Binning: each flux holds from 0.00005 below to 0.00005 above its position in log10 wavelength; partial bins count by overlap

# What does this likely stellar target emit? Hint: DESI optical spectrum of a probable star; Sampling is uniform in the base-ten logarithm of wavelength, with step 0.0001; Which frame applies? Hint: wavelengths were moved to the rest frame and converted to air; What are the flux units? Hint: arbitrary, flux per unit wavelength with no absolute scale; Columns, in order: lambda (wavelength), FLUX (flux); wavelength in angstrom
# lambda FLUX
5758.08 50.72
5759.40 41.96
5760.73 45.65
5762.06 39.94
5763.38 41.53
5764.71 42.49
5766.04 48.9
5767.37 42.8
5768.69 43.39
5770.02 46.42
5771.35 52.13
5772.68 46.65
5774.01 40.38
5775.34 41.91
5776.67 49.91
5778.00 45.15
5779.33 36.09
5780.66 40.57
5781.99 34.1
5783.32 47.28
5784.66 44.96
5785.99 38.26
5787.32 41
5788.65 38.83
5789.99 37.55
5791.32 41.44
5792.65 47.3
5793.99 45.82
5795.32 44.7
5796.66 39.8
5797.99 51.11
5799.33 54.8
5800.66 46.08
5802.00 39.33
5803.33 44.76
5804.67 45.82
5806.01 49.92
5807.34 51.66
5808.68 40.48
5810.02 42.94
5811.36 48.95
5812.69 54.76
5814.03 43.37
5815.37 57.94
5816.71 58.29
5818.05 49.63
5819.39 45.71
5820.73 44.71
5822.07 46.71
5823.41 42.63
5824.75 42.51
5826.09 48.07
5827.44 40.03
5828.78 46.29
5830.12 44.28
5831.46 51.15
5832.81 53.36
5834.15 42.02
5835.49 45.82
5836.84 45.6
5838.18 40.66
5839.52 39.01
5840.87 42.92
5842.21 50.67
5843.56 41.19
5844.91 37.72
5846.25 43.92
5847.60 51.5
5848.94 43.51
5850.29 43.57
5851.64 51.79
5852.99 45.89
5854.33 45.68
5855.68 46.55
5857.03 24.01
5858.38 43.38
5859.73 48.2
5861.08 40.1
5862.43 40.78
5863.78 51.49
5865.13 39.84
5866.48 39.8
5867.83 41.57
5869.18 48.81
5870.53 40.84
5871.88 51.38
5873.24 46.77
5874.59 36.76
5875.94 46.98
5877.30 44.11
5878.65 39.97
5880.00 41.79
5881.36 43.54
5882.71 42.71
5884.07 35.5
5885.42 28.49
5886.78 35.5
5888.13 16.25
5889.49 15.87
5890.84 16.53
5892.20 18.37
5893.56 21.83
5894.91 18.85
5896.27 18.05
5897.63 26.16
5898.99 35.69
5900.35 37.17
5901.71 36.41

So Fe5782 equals 1.8 angstrom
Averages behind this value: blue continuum 45.5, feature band 41.9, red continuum 46.7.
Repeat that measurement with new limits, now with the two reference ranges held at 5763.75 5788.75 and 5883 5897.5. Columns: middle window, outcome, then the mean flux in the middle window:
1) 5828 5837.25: -3.75 angstrom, 46.9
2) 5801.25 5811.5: -1.98 angstrom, 45.3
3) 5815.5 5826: -3.63 angstrom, 47.8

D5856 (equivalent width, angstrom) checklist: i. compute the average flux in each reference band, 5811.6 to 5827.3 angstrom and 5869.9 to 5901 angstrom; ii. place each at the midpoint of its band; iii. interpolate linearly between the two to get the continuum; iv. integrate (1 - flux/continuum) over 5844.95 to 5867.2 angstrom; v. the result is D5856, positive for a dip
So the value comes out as -2.1 angstrom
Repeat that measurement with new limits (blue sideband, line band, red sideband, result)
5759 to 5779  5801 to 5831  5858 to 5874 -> -1.6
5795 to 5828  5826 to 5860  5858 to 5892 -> -1.2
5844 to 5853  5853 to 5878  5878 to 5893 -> -3.4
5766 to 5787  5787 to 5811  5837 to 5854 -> -0.5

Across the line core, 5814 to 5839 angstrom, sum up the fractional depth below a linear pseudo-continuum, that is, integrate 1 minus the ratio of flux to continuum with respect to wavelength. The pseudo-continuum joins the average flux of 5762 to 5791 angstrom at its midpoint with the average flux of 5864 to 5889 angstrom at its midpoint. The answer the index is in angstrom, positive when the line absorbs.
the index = -3.3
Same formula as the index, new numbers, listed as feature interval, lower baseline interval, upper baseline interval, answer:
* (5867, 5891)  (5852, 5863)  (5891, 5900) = -4.5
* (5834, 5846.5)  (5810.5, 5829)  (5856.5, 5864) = 0.4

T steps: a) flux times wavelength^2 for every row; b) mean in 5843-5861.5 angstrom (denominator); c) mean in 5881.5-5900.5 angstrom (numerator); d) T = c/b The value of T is 0.6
